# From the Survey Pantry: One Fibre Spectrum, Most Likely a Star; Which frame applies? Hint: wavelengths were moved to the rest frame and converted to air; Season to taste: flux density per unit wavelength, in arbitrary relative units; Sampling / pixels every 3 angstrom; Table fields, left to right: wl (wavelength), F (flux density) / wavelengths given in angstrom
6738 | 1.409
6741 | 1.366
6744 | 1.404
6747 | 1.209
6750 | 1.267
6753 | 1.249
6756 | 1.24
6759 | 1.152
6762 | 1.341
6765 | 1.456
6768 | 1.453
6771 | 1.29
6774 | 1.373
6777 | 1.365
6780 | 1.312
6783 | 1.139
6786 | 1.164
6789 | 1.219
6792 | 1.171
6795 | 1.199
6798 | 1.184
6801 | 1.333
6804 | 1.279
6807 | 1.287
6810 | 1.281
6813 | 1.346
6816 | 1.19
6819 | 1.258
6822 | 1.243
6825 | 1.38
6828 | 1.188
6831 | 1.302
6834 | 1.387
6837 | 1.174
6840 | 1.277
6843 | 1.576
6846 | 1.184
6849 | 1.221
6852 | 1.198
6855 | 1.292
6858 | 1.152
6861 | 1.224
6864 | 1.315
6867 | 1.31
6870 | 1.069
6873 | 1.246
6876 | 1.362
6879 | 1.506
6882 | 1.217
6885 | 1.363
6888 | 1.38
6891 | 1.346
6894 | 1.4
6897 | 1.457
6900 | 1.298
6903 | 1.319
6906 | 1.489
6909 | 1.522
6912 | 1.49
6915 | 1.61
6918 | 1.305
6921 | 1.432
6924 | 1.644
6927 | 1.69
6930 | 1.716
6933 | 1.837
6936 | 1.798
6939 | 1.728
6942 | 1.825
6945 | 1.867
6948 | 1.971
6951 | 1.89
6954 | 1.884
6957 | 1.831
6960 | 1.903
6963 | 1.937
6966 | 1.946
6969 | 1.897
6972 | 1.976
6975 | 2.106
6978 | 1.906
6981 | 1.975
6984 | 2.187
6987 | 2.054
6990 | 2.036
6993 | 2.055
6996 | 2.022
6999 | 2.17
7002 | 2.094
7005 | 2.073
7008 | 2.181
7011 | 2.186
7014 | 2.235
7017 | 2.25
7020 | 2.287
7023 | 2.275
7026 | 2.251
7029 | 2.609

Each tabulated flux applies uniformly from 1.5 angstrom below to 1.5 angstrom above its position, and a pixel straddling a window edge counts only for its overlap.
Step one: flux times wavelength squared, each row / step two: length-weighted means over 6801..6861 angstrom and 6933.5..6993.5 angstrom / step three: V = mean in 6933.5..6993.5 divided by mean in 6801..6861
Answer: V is 1.6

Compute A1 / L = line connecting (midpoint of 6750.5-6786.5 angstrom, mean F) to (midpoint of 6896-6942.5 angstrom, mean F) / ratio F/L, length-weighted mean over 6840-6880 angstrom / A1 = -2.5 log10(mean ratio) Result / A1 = 0.15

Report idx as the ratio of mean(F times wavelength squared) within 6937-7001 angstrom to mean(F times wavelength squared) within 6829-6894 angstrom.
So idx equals 1.6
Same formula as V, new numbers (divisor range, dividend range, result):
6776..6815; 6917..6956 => 1.45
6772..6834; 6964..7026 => 1.76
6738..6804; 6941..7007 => 1.64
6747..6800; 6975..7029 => 1.81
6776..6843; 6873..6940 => 1.21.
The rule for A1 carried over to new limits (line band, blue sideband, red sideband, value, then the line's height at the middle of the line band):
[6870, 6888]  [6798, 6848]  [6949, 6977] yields 0.172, 1.55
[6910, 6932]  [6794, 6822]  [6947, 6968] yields 0.125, 1.75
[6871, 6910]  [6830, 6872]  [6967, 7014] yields 0.089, 1.49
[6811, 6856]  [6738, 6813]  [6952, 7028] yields 0.168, 1.5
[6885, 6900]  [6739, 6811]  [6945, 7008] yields 0.223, 1.7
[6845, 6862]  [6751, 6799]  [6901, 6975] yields 0.226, 1.49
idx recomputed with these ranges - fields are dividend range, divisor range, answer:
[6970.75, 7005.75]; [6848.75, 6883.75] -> 1.69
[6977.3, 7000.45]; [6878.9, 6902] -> 1.55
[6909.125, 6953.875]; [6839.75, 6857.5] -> 1.36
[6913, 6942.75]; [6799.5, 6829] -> 1.33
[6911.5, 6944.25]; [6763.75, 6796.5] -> 1.34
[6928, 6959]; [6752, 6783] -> 1.47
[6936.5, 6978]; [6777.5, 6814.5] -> 1.60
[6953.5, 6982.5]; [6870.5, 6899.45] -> 1.47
